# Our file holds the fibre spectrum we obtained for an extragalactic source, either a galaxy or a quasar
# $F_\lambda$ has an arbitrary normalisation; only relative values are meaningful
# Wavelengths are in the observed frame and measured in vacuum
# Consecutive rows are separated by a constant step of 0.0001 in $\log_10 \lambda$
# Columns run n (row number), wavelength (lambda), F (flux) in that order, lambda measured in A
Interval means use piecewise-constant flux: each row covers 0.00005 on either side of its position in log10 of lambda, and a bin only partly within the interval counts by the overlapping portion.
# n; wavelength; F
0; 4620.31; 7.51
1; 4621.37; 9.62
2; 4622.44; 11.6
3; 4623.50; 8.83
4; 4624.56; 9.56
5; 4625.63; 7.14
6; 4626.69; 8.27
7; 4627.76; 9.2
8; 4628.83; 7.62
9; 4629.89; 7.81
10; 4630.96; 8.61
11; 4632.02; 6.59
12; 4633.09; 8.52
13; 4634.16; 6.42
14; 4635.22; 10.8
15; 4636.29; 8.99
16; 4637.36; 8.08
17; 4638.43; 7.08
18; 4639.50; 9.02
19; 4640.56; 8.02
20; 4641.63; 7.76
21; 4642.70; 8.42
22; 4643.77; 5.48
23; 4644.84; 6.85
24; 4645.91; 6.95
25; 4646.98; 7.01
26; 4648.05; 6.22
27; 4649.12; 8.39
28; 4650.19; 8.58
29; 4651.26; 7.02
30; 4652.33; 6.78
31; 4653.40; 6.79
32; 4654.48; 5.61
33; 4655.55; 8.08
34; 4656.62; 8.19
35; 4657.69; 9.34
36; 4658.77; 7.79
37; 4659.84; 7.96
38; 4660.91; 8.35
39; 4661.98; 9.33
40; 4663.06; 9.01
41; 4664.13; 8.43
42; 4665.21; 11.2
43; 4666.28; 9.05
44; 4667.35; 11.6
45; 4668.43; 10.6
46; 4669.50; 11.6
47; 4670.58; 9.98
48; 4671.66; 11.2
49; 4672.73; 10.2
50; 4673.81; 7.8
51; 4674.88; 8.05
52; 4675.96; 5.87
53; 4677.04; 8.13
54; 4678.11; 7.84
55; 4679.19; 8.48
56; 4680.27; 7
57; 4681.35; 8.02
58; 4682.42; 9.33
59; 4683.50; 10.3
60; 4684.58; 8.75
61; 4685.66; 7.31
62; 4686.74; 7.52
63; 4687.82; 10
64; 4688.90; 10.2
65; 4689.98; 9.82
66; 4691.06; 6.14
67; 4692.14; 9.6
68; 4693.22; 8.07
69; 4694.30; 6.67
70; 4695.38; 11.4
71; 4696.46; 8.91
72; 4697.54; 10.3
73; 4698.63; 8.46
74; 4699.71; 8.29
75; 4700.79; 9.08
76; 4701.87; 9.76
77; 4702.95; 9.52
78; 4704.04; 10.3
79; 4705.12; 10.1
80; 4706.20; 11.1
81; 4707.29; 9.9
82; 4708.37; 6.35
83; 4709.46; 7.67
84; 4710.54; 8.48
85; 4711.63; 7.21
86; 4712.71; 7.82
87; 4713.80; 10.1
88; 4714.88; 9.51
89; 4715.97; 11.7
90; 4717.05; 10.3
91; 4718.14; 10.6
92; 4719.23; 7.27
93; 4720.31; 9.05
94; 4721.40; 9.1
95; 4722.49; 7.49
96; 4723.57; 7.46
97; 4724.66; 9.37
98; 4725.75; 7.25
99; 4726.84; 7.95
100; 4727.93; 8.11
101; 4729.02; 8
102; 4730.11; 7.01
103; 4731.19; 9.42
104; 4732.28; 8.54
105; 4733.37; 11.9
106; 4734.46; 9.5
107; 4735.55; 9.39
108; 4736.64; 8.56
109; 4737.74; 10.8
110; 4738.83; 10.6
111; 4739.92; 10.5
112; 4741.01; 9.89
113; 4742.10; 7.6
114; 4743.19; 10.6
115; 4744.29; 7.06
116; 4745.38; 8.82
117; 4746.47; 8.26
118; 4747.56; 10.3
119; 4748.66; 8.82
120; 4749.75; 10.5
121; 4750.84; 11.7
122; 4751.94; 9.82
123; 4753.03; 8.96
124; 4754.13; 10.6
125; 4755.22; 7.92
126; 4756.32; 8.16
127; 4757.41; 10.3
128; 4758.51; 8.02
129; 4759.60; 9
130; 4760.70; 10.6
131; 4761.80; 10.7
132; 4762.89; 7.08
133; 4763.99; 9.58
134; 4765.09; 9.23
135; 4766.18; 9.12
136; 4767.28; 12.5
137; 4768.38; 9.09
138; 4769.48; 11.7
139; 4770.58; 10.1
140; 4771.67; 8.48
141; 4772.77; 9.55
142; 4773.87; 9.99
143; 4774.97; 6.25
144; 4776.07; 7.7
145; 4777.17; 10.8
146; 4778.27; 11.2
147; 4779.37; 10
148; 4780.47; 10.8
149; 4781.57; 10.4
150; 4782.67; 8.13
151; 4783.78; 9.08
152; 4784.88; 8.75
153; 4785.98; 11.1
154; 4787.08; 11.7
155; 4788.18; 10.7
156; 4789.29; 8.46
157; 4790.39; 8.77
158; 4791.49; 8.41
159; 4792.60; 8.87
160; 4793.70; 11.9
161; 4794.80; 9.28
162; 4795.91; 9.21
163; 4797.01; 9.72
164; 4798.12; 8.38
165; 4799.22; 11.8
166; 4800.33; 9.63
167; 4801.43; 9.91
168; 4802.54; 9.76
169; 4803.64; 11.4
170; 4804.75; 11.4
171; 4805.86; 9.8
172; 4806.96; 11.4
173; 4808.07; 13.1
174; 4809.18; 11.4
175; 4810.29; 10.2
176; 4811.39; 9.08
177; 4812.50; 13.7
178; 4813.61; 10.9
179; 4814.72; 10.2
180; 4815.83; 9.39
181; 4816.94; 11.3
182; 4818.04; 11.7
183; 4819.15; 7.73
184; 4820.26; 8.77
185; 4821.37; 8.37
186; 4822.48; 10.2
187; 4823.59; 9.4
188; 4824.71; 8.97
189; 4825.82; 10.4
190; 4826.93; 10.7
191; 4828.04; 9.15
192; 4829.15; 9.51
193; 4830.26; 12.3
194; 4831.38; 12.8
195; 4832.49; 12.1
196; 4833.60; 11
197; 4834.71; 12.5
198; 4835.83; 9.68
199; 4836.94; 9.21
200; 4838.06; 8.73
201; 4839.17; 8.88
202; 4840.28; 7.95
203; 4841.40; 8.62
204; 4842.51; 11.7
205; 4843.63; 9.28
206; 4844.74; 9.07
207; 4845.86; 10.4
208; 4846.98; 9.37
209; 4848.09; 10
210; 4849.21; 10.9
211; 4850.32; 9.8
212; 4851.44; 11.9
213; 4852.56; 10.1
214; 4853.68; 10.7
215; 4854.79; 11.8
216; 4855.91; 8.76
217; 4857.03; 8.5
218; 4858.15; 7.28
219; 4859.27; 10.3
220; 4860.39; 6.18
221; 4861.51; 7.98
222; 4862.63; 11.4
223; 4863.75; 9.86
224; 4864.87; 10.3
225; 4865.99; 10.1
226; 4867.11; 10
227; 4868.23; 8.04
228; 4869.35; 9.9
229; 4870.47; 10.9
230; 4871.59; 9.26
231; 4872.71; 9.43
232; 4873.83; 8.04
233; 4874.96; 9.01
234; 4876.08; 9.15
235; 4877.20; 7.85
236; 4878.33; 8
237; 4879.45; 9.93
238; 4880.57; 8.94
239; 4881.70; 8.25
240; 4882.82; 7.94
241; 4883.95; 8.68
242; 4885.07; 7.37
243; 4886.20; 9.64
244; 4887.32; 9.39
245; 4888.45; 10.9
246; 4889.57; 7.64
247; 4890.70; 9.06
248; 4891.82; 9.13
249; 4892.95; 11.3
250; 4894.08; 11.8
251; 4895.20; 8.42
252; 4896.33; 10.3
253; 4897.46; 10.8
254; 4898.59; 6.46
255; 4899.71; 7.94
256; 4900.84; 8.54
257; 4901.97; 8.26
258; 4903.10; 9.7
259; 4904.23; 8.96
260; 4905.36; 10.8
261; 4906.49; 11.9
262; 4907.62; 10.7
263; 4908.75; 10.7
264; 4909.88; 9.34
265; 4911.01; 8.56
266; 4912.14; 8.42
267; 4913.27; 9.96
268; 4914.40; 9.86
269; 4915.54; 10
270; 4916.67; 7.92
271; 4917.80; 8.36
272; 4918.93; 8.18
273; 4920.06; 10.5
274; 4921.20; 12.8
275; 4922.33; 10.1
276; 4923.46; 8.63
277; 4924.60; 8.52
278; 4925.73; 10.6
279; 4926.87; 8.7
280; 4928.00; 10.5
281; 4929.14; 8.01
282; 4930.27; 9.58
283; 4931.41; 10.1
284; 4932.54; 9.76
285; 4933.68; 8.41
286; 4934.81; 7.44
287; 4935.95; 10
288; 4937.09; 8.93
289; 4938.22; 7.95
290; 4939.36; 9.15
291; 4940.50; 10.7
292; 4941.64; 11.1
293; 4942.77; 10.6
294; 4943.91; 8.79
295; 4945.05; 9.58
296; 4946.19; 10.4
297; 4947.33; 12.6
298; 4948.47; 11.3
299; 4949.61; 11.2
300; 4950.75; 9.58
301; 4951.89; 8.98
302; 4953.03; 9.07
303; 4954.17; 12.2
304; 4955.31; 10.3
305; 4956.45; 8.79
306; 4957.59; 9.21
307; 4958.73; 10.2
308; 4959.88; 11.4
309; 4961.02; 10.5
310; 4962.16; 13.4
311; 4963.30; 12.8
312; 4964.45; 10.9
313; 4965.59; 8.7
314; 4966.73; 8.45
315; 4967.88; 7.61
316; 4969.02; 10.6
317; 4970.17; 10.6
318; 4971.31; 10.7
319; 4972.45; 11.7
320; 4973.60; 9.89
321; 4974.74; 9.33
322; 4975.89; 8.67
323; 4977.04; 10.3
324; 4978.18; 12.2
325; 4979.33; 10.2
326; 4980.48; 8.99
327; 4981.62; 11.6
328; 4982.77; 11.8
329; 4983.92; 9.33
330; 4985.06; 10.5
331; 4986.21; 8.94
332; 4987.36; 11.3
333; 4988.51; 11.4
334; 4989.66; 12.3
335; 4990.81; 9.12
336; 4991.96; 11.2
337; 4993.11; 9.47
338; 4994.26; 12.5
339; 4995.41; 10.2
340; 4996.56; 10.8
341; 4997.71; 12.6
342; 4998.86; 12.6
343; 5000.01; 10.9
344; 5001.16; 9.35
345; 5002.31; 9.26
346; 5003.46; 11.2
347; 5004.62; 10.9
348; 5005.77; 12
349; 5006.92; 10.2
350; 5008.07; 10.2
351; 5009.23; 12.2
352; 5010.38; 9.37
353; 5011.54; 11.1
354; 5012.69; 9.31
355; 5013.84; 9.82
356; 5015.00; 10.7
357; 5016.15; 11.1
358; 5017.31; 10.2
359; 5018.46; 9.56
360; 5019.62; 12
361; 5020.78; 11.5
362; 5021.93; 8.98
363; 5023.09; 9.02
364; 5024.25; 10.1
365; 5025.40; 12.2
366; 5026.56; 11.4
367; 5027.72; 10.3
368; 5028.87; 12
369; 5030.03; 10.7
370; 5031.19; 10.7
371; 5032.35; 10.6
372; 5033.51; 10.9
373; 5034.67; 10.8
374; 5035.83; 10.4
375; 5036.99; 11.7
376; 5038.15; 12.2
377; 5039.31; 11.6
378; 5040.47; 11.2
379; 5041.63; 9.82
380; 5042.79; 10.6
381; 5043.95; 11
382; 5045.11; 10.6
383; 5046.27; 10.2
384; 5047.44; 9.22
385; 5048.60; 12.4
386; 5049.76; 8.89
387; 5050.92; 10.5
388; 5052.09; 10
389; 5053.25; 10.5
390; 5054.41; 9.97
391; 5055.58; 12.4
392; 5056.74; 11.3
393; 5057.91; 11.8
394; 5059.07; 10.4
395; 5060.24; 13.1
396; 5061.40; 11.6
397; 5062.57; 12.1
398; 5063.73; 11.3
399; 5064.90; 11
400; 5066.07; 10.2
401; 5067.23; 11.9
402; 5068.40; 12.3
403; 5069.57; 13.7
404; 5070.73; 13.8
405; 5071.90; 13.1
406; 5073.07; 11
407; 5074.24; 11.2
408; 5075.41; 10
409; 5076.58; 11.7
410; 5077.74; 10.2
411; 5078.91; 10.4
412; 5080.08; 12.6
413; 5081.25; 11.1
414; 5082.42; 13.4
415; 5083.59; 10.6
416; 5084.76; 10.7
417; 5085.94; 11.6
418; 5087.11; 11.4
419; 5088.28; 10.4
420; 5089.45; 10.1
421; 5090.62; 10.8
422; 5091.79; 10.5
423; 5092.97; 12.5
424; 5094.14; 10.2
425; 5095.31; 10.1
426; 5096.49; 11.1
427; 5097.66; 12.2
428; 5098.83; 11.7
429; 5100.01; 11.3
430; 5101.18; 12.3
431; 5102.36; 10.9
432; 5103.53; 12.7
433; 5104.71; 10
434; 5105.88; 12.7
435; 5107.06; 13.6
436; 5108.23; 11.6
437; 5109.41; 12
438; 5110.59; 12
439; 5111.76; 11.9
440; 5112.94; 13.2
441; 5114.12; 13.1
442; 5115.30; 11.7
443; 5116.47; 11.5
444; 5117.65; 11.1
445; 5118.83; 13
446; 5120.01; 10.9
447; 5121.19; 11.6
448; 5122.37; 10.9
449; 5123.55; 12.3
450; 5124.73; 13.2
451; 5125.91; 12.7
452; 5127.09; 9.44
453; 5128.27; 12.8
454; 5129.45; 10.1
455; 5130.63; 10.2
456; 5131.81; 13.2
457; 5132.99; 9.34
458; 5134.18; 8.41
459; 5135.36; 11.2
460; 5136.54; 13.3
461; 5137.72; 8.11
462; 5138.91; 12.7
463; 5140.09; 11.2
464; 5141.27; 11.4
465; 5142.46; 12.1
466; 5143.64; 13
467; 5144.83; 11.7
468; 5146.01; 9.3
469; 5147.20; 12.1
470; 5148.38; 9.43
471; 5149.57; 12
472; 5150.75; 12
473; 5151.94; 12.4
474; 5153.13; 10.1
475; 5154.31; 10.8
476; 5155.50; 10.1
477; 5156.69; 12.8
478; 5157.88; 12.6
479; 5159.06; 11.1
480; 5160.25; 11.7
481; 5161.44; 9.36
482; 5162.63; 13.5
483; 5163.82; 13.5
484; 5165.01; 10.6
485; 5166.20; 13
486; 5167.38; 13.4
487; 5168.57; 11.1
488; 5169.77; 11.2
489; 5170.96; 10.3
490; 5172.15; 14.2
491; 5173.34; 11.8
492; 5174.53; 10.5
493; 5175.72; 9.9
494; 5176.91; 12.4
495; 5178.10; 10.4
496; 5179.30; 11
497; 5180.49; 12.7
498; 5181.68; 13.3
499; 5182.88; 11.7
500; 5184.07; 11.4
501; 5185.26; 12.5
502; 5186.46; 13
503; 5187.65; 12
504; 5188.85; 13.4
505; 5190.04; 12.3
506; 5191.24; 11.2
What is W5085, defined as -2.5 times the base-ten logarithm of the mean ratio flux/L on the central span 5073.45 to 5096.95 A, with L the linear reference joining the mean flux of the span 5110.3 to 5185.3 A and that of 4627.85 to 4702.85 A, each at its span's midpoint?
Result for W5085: 0.01 mag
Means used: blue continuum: 8.45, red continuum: 11.6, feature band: 11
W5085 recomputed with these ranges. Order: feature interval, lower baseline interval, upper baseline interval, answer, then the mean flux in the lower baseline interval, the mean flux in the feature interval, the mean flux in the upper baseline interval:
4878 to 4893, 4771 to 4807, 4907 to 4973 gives 0.10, 9.76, 8.95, 9.89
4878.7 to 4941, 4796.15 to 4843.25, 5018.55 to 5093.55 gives 0.14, 10.3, 9.35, 11.1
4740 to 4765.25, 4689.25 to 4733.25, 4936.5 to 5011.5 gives -0.02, 8.87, 9.31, 10.4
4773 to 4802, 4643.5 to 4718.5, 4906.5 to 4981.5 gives -0.05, 8.71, 9.65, 9.92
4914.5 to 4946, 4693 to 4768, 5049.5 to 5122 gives 0.11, 9.19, 9.46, 11.5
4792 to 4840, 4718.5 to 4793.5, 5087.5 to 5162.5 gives -0.07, 9.32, 10.3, 11.4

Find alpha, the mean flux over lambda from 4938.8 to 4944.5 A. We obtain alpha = 10.1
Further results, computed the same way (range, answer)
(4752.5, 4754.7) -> 9.76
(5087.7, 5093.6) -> 10.9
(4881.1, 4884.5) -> 8.28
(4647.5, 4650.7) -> 7.72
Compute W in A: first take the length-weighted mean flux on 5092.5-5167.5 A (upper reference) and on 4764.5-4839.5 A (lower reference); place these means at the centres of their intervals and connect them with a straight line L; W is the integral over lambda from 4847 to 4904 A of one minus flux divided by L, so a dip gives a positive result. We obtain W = 6.1 A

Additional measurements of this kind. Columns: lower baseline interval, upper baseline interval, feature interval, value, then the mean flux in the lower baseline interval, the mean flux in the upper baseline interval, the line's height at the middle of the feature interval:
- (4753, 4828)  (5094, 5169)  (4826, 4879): 2.2 A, 9.87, 11.6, 10.2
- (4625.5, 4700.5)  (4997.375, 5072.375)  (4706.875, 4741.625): -0.5 A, 8.41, 11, 8.84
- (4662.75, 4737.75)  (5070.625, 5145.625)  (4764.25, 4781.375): -0.6 A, 9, 11.5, 9.44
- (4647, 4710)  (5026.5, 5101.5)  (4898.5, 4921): 1.8 A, 8.73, 11.2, 10.2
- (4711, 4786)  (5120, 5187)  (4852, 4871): 0.7 A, 9.3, 11.5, 9.92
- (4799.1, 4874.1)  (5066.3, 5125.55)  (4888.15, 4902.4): 1.6 A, 10.1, 11.7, 10.4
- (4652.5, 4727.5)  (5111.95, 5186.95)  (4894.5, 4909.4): 0.9 A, 8.84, 11.6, 10.1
